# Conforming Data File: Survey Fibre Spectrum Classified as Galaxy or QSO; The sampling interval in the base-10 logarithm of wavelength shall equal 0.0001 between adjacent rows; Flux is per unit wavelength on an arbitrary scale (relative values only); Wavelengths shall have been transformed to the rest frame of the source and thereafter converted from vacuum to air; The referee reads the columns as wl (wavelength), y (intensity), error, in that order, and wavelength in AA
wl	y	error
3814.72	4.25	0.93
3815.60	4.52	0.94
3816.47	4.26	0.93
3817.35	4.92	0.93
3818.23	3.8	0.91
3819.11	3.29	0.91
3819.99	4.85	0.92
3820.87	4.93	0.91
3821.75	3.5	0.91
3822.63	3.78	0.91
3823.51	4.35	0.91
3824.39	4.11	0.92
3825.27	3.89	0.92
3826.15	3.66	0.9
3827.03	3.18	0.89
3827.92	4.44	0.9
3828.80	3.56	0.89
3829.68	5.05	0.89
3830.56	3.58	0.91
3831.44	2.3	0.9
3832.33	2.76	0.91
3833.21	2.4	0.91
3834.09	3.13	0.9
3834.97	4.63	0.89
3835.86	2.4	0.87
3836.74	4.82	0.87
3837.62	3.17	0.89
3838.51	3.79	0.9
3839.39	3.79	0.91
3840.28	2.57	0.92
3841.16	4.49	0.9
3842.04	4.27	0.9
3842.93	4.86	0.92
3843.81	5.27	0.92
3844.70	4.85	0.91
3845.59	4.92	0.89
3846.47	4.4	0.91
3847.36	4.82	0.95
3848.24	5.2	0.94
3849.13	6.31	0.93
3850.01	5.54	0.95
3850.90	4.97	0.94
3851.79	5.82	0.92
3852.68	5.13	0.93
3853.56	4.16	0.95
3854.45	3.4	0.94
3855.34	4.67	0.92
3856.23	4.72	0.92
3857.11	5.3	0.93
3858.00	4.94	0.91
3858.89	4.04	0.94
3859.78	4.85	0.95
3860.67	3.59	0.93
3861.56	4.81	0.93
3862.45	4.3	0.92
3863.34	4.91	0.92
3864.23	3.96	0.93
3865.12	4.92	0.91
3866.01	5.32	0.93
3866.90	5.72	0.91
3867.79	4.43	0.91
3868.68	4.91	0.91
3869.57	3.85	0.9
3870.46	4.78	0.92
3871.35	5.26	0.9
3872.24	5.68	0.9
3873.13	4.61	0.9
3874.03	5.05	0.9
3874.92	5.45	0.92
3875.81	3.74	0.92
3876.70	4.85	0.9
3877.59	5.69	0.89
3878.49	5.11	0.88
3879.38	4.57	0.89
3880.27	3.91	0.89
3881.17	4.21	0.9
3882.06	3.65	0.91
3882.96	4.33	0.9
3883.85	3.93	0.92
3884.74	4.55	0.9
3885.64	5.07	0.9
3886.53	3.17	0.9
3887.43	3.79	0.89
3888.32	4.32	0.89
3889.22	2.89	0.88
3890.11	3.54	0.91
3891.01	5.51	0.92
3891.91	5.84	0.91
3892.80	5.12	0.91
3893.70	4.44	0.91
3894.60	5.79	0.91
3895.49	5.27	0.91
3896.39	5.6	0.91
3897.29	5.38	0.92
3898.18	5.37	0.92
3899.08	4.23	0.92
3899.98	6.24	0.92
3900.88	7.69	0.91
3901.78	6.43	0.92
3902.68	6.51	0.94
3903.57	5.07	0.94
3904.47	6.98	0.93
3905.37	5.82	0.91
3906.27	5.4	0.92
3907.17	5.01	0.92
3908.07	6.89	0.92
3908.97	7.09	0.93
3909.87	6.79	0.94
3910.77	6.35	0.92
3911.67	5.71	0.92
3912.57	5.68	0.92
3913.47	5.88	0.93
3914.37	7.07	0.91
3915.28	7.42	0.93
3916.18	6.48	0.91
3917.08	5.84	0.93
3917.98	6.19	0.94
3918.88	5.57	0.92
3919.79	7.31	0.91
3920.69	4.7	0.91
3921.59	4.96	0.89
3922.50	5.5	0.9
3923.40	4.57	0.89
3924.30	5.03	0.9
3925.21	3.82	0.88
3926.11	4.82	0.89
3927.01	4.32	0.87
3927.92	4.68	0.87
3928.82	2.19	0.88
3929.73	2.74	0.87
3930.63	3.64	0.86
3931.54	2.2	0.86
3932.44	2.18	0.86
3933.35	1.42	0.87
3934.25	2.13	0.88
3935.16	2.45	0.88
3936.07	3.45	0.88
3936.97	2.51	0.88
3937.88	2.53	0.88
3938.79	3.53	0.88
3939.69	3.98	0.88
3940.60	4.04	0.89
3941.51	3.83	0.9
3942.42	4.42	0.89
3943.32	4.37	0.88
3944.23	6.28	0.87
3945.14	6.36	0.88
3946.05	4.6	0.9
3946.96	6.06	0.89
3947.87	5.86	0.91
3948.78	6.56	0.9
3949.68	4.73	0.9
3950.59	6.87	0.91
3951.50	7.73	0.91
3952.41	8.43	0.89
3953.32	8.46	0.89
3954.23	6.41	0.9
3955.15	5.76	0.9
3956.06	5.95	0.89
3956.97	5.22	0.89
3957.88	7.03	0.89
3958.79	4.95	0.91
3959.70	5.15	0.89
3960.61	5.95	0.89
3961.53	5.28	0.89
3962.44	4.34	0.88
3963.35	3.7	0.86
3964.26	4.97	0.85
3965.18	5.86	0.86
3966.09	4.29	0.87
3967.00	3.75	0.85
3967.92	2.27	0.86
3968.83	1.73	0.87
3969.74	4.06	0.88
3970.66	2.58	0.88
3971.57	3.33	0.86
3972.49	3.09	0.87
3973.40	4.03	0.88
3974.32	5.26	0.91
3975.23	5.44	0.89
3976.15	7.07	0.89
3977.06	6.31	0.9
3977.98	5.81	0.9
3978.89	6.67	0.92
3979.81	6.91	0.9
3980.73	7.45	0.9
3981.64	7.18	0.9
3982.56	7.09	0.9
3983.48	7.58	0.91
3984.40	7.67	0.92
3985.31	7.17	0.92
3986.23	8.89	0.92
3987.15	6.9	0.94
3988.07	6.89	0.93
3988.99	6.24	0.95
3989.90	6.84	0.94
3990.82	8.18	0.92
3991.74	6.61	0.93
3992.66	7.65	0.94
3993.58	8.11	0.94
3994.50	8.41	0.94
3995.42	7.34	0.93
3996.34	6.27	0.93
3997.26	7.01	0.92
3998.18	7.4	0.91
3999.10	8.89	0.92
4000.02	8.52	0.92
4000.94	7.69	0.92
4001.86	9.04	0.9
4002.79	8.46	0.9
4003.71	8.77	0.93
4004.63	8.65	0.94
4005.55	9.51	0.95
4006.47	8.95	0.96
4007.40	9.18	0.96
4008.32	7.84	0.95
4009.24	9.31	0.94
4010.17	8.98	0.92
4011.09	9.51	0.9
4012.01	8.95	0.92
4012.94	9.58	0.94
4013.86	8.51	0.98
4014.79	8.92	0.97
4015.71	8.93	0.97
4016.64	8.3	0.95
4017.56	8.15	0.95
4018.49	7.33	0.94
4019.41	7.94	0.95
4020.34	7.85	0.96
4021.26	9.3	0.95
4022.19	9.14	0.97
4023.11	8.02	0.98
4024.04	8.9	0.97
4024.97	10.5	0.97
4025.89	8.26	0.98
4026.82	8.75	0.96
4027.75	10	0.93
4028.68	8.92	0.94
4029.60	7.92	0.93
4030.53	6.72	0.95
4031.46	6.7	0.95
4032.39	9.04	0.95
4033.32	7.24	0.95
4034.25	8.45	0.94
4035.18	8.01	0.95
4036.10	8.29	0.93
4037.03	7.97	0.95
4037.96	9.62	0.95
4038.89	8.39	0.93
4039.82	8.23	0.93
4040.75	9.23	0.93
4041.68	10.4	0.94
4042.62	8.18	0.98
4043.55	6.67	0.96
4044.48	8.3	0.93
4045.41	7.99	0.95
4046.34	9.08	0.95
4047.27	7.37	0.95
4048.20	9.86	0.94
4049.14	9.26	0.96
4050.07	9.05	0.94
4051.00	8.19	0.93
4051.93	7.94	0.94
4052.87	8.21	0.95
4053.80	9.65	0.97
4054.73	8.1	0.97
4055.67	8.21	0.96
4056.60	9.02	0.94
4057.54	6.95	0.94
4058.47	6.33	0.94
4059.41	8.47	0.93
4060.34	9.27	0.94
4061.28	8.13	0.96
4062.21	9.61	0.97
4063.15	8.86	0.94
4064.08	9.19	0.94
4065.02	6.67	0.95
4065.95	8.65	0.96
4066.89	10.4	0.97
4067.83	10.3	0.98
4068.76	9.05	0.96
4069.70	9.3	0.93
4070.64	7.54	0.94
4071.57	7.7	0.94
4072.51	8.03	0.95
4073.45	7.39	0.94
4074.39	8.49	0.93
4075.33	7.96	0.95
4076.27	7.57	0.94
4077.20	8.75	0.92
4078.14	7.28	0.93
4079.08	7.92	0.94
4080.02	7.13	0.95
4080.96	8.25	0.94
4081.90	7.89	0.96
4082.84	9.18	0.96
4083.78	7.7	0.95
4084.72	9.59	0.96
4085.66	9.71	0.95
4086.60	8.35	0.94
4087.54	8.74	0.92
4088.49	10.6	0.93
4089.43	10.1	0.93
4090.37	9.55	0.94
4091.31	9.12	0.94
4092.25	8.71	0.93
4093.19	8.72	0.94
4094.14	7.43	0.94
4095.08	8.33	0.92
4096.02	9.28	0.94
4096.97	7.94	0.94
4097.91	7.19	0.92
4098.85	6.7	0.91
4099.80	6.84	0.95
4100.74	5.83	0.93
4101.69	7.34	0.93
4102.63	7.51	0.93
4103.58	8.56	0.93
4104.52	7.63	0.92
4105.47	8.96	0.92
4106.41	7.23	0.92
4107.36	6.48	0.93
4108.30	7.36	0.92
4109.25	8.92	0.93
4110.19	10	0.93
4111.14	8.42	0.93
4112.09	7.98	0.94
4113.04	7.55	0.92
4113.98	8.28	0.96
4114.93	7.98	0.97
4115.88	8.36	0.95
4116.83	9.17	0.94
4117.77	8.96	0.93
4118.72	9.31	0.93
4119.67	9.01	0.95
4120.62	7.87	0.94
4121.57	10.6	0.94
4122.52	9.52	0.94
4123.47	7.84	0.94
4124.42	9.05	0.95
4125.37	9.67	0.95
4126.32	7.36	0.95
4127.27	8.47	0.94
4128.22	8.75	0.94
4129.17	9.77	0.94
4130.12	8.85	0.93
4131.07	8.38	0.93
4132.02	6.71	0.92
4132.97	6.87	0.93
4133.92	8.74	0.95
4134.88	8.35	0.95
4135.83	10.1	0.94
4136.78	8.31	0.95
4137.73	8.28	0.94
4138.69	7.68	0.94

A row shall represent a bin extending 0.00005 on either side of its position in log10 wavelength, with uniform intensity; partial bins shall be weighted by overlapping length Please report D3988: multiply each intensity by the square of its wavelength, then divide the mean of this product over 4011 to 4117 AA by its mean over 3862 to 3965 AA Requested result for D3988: 1.80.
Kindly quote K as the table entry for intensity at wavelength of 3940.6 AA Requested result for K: 4.04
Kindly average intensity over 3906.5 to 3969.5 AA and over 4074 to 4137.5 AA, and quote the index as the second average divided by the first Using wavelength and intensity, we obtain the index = 1.68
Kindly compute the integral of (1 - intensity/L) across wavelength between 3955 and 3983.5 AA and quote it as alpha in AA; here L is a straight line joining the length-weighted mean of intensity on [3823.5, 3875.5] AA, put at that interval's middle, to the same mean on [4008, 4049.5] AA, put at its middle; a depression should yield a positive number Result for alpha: 8.09 AA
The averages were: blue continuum 4.41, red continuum 8.55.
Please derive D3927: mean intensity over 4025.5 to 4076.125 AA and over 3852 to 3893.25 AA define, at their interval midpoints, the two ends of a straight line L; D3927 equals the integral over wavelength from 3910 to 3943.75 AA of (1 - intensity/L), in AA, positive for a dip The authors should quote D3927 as 7.4 AA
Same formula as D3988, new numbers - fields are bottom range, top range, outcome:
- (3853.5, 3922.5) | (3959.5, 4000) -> 1.22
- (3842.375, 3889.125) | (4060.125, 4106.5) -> 1.99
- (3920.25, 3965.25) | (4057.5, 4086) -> 1.89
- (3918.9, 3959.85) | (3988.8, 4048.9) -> 1.83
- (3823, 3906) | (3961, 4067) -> 1.78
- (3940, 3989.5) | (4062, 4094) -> 1.62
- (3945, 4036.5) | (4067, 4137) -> 1.25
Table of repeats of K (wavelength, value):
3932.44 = 2.18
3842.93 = 4.86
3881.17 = 4.21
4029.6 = 7.92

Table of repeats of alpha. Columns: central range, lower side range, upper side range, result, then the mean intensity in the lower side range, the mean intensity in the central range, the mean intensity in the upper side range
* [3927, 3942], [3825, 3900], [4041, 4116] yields 7.16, 4.48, 3.01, 8.33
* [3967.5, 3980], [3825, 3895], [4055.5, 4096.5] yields 3.86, 4.43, 4.57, 8.53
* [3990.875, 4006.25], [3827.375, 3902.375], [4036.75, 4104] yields -2.10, 4.59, 8.04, 8.4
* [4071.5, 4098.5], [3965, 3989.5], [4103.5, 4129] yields -1.99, 5.62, 8.44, 8.51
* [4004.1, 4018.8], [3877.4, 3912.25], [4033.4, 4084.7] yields -2.61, 5.21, 8.8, 8.4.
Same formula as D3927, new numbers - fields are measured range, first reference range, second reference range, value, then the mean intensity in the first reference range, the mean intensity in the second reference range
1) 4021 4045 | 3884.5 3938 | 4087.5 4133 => -5.0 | 4.93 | 8.37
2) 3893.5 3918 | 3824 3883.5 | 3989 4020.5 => -1.2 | 4.42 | 8.26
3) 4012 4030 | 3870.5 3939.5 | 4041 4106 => -3.5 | 4.85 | 8.38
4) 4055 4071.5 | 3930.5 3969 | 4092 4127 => -3.1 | 4.71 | 8.21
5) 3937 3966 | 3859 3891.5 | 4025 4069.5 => 4.2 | 4.53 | 8.52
